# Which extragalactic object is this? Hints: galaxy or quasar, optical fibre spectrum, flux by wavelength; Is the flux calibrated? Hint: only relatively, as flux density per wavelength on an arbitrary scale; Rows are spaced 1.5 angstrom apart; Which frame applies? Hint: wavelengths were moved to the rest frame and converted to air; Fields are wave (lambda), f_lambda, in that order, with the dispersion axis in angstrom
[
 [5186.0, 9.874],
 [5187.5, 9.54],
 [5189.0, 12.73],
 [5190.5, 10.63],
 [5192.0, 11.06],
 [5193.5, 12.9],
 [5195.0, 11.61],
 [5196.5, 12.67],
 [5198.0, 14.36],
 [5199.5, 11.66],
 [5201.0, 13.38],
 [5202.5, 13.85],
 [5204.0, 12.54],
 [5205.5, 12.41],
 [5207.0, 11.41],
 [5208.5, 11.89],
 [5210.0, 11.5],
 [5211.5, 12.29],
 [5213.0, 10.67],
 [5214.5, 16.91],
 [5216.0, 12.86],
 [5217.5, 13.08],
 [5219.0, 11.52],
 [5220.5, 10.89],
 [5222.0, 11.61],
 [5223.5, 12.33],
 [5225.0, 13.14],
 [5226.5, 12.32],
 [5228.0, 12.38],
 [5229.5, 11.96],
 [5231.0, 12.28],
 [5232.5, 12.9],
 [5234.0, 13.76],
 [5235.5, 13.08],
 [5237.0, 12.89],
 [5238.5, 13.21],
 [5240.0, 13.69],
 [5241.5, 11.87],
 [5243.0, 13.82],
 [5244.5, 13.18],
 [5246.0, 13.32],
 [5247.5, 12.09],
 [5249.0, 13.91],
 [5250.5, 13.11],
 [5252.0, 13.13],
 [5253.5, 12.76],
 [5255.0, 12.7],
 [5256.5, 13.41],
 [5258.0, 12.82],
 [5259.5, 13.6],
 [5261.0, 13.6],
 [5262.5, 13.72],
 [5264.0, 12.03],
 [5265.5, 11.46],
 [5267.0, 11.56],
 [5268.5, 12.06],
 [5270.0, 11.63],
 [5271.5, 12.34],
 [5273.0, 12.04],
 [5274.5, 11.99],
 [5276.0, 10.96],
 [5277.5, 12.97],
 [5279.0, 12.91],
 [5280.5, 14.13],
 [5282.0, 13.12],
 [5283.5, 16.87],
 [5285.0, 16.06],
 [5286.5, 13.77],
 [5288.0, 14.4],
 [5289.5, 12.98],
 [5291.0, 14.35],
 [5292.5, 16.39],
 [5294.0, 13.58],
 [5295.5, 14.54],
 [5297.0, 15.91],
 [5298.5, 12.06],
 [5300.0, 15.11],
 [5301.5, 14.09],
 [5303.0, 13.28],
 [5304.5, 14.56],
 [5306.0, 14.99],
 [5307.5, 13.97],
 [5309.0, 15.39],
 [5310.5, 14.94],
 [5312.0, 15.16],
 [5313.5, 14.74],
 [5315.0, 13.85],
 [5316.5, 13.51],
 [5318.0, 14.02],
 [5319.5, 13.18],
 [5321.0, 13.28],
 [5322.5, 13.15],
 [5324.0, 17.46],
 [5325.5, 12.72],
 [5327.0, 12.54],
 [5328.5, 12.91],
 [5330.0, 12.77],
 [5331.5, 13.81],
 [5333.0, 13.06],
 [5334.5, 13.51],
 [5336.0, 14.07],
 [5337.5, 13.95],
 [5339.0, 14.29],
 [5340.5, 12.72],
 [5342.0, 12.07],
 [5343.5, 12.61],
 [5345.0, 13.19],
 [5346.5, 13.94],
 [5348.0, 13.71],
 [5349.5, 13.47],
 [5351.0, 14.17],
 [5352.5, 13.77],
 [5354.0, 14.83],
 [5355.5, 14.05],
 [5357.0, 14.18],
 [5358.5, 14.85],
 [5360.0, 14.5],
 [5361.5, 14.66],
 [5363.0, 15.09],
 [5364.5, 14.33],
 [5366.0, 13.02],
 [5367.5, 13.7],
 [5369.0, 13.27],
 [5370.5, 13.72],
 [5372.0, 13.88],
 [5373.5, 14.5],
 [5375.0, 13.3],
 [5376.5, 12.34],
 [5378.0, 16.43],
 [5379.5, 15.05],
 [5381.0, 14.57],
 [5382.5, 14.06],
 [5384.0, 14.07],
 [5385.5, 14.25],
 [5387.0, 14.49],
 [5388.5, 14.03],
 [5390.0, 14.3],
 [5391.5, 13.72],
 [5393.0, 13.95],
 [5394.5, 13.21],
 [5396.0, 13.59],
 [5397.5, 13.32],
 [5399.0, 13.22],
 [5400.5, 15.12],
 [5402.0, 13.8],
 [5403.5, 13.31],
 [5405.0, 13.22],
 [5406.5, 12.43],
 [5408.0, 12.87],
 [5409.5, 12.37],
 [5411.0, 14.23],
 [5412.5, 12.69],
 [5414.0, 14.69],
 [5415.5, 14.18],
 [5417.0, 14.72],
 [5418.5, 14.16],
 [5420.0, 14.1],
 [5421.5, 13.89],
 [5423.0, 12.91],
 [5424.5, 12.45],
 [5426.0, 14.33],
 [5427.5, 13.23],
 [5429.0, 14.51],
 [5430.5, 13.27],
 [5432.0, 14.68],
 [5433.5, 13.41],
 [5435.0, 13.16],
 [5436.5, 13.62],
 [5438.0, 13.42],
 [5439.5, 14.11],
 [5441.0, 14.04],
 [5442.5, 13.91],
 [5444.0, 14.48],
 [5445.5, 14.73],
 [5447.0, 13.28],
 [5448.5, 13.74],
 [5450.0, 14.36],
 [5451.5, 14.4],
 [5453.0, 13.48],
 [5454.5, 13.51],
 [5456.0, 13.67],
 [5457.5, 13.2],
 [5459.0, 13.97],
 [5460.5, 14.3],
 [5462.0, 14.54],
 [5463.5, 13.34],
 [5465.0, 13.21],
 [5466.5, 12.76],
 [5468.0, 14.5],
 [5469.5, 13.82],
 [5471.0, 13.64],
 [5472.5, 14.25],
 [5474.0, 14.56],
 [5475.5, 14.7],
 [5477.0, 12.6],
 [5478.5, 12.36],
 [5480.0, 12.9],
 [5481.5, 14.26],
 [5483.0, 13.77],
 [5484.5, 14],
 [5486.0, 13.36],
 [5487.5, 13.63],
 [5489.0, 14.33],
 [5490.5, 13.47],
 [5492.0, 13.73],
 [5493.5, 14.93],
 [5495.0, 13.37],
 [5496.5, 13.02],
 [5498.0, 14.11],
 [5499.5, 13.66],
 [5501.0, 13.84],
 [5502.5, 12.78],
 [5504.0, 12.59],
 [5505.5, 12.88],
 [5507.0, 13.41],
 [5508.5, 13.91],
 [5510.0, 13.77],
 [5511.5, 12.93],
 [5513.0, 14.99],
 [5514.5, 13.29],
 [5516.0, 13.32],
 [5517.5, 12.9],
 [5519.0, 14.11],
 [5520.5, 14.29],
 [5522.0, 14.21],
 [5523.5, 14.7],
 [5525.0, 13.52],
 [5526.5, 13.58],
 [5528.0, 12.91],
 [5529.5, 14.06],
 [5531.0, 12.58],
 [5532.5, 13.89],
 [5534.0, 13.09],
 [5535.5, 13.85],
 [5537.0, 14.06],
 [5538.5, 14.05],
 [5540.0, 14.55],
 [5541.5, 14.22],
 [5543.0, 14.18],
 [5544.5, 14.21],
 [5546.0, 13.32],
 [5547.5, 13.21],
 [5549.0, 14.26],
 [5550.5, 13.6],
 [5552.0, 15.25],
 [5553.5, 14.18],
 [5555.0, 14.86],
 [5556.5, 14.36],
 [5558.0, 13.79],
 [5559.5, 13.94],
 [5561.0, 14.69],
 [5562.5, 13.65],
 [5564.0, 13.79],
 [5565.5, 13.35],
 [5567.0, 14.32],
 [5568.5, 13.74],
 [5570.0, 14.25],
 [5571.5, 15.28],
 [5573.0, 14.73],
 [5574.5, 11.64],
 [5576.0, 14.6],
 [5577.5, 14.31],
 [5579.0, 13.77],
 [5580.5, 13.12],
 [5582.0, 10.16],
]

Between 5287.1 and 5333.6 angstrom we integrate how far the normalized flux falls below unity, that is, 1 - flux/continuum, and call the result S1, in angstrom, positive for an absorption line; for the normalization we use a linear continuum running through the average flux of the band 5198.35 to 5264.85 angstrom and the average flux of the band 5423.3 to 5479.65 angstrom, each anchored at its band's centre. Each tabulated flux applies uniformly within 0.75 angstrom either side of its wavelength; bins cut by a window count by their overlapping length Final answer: -3.4 angstrom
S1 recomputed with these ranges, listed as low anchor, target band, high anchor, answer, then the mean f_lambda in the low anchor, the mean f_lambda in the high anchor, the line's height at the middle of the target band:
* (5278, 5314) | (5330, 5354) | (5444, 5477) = 1.3 angstrom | 14.5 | 13.9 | 14.3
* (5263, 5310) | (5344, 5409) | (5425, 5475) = -0.9 angstrom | 13.6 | 13.9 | 13.7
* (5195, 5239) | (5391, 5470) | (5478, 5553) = -1.9 angstrom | 12.6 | 13.7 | 13.4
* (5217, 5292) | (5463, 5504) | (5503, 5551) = -0.2 angstrom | 12.9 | 13.7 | 13.6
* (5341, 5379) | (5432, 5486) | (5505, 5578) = 0.5 angstrom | 13.9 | 13.9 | 13.9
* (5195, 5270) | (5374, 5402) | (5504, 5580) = -1.6 angstrom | 12.7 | 13.9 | 13.3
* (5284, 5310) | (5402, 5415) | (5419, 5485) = 0.6 angstrom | 14.5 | 13.8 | 14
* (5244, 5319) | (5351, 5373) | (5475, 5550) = -0.8 angstrom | 13.6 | 13.7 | 13.6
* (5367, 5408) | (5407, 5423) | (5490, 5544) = 0.1 angstrom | 13.9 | 13.7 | 13.8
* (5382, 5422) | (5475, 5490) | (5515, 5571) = 0.3 angstrom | 13.8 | 13.9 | 13.9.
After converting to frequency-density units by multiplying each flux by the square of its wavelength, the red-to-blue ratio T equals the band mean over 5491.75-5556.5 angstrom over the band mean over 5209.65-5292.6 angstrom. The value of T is 1.2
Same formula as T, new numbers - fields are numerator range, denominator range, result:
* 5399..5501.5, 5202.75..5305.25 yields 1.13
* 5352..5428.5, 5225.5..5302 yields 1.10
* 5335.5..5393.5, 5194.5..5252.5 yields 1.16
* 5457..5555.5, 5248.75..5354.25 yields 1.09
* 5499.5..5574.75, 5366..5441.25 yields 1.05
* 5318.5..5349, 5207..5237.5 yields 1.12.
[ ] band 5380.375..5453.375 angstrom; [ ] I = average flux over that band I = 13.8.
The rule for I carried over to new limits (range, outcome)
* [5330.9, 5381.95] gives 13.9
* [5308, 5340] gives 13.9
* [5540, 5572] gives 14.1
